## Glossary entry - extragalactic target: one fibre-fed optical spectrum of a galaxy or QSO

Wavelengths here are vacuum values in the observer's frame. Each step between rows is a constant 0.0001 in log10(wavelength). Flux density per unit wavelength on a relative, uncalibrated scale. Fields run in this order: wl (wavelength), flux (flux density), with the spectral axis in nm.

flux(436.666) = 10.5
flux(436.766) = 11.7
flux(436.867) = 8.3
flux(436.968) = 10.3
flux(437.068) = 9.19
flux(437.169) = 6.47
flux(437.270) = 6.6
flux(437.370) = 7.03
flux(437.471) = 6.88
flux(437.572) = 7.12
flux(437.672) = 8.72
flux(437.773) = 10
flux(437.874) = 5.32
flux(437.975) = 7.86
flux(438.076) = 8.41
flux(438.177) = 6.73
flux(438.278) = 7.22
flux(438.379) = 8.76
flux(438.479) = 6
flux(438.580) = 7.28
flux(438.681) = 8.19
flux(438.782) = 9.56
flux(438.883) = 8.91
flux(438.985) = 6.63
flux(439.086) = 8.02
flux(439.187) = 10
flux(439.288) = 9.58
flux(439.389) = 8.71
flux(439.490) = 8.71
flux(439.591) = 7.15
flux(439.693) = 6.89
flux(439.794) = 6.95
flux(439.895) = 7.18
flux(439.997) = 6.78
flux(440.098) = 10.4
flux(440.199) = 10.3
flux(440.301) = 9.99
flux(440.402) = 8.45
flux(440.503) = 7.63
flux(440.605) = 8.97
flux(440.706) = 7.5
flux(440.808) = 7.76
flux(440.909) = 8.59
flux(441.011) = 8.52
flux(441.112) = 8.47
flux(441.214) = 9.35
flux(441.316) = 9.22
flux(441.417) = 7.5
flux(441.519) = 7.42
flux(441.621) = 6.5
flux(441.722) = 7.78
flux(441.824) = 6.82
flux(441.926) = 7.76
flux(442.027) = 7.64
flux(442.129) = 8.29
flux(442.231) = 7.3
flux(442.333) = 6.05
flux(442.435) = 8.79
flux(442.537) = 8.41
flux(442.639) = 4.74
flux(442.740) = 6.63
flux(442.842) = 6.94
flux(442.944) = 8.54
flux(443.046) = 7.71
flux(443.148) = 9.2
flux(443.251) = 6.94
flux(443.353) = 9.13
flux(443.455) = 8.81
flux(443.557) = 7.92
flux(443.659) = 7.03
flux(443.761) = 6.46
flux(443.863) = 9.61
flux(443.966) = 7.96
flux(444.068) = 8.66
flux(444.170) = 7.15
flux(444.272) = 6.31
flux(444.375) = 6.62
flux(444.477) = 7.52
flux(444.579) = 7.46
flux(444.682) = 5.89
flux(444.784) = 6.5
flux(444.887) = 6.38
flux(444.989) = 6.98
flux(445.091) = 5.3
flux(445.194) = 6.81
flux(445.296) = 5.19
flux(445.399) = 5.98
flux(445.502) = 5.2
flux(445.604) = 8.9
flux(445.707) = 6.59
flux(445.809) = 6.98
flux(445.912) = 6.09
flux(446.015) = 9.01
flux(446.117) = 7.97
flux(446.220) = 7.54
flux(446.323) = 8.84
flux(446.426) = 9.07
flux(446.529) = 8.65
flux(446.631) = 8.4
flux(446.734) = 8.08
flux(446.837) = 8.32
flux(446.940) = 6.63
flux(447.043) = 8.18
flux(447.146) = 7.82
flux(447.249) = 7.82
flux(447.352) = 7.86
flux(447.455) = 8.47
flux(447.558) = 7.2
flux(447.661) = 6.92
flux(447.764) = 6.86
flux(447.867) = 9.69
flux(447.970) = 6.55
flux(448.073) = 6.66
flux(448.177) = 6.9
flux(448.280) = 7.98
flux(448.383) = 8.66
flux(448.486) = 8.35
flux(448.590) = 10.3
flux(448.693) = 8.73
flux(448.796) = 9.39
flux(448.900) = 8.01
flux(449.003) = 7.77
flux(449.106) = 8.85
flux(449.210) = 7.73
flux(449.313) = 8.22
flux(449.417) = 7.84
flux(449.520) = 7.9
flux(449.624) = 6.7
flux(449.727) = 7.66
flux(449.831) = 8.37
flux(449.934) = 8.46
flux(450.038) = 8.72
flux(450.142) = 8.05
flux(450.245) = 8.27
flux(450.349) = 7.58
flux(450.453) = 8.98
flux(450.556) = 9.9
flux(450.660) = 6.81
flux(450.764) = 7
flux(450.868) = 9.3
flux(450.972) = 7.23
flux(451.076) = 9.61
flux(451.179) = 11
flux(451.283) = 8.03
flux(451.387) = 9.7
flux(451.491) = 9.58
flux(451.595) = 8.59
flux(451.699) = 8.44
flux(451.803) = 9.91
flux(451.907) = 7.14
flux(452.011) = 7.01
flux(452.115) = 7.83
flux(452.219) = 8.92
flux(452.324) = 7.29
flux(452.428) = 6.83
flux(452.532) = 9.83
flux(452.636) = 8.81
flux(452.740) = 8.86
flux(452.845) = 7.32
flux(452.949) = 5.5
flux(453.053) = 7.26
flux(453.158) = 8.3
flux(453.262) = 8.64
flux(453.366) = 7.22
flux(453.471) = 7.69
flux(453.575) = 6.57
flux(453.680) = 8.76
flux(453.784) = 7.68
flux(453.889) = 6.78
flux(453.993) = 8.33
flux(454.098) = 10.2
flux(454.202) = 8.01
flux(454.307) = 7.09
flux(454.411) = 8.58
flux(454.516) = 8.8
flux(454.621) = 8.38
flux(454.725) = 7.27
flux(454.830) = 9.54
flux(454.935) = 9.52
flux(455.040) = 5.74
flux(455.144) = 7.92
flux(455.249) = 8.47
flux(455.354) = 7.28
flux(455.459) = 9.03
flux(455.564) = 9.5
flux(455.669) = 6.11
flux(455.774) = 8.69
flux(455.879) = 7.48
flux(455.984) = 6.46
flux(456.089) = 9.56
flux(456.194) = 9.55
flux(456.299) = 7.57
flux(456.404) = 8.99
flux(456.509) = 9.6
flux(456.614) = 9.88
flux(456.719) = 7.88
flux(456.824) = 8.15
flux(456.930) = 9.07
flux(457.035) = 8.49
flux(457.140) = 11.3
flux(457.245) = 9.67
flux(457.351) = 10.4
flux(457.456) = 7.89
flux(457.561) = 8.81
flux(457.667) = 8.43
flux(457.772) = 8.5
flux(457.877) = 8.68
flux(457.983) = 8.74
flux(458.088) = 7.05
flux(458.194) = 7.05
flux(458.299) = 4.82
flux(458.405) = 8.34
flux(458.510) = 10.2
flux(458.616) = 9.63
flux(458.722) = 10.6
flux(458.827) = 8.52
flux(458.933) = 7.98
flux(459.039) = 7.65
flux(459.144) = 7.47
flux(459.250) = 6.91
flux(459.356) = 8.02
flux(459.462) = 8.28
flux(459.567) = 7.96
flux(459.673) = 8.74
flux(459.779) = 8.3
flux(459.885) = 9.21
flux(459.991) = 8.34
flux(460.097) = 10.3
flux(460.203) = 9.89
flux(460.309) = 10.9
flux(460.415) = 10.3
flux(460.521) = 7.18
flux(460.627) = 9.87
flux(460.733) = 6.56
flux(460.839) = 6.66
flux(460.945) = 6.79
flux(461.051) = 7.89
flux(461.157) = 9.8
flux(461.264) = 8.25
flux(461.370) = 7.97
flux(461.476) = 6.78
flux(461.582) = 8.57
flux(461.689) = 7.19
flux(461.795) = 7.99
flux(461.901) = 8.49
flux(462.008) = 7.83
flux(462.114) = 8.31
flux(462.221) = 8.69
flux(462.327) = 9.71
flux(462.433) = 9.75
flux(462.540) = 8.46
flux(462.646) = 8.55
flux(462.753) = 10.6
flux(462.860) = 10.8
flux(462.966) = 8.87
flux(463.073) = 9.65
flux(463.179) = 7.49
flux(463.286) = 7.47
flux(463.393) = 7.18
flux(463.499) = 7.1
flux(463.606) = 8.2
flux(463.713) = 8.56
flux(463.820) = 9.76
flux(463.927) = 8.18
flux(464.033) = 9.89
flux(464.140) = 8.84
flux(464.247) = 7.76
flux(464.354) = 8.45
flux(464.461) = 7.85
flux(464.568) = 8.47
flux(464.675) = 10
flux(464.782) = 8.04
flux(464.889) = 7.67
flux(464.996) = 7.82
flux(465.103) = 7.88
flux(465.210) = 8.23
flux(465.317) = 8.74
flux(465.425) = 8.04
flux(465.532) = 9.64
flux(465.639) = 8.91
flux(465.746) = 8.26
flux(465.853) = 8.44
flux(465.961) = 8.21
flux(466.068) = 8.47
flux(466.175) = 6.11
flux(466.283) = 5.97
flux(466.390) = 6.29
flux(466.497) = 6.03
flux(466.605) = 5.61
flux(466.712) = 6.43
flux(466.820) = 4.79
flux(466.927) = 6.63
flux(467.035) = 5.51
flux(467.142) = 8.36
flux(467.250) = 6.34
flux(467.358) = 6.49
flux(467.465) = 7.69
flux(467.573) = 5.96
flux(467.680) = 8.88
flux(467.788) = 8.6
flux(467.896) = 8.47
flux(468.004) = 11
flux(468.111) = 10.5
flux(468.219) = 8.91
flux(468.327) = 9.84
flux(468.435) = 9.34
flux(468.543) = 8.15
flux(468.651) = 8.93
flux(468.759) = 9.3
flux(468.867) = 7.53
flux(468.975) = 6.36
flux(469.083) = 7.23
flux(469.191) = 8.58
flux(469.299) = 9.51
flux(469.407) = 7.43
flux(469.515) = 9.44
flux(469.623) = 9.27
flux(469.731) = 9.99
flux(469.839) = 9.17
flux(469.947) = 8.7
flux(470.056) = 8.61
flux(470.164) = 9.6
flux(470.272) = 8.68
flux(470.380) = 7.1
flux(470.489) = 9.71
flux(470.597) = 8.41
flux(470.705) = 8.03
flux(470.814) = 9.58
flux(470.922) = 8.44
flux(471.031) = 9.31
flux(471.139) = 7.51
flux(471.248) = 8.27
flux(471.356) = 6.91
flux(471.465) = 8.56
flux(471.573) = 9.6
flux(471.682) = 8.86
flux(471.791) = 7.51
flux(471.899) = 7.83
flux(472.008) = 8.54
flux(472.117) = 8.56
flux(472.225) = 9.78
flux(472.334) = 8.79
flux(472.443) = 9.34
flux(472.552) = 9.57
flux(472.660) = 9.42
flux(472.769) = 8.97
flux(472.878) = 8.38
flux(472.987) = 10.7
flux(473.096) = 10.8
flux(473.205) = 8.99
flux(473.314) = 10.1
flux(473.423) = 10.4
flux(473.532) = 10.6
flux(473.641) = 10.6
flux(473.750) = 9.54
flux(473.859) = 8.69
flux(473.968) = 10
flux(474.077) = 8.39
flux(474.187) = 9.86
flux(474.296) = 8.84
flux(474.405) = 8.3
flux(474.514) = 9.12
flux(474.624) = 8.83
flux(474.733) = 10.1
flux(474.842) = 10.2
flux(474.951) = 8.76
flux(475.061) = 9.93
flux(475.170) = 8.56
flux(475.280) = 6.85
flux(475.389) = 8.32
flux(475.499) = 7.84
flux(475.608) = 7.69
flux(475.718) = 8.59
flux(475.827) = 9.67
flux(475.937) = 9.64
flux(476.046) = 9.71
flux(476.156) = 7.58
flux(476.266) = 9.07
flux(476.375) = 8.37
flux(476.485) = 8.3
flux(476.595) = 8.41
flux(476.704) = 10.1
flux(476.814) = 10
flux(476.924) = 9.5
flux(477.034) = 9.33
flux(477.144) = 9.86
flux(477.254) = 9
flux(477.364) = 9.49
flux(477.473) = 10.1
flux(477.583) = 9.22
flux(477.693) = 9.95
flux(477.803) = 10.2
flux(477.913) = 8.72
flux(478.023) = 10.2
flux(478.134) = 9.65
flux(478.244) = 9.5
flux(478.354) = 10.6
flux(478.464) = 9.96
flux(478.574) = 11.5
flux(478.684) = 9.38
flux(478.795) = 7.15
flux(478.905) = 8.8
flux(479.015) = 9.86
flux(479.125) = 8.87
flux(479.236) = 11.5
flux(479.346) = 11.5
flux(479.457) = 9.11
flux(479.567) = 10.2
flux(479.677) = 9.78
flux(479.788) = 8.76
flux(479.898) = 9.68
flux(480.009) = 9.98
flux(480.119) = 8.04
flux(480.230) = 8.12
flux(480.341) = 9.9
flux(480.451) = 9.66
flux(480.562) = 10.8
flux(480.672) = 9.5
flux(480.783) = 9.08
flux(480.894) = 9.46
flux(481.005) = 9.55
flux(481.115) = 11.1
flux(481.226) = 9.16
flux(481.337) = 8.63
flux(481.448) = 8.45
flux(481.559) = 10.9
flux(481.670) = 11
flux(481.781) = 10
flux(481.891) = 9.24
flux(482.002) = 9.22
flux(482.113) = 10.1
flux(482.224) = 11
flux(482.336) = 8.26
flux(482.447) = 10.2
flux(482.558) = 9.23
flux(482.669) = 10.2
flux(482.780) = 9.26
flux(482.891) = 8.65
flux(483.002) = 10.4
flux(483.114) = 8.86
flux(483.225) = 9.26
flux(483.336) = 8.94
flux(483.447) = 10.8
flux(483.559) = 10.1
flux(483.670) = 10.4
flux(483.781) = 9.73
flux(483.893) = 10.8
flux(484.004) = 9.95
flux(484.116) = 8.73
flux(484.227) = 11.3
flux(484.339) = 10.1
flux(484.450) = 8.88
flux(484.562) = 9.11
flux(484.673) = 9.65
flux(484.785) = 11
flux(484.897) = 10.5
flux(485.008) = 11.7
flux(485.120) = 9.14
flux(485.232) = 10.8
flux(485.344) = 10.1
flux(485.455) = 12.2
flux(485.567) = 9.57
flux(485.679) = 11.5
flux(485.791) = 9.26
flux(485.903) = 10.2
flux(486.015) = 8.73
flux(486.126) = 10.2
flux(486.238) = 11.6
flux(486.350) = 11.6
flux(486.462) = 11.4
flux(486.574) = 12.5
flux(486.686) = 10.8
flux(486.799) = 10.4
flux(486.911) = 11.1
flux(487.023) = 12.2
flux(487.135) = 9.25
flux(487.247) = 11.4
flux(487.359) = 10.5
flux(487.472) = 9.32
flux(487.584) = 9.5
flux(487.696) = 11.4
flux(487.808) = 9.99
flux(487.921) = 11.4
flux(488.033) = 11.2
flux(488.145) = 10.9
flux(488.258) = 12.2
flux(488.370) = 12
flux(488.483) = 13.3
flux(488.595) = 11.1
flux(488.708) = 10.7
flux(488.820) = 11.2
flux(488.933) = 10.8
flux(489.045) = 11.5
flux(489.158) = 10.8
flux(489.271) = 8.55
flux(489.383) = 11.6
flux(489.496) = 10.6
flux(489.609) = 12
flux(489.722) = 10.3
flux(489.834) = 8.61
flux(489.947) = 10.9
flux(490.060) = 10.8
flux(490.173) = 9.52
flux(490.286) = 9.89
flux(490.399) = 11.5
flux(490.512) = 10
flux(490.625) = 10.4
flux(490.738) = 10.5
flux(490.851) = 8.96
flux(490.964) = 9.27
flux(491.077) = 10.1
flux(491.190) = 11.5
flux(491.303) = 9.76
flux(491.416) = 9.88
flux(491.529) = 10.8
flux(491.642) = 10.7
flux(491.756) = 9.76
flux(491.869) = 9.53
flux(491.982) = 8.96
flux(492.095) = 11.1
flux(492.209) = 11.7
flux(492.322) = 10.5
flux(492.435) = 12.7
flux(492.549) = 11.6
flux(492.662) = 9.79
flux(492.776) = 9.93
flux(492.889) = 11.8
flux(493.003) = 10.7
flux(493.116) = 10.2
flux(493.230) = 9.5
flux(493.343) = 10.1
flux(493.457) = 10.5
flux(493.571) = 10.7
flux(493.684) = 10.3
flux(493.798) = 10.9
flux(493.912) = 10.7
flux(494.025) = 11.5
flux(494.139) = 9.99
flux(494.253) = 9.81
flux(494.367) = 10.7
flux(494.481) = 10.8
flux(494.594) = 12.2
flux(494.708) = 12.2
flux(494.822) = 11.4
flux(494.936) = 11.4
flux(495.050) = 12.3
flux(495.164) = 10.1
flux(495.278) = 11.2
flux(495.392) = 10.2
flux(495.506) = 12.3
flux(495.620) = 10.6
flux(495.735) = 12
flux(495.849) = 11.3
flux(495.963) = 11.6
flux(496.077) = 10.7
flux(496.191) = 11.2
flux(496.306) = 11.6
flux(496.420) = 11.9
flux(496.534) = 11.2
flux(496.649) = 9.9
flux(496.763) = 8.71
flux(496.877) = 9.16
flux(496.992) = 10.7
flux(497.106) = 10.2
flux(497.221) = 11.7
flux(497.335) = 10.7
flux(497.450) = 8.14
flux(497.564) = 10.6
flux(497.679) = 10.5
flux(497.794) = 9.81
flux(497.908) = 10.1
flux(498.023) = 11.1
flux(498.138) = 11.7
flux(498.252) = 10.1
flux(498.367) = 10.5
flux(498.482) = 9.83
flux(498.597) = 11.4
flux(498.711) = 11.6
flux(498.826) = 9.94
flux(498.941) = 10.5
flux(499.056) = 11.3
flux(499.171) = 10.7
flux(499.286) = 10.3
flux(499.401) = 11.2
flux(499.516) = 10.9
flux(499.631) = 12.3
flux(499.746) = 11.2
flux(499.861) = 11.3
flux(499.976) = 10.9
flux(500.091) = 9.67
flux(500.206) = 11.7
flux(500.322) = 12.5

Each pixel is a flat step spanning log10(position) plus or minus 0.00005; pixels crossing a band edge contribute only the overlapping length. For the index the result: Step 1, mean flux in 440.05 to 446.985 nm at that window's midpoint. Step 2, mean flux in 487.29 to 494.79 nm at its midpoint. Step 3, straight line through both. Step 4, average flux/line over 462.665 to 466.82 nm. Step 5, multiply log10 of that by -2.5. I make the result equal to 0.11 mag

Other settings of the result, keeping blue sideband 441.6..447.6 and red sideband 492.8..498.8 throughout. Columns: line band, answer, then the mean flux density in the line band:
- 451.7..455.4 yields 0.01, 7.99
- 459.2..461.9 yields 0.02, 8.35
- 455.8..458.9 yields -0.05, 8.66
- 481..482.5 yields 0.01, 9.78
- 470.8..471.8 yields 0.09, 8.45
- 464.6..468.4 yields 0.14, 7.8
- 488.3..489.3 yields -0.09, 11.2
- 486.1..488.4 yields -0.08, 11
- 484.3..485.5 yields -0.02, 10.3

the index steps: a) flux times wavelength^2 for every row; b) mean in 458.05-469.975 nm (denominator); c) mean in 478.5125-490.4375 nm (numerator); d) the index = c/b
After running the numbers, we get 1.3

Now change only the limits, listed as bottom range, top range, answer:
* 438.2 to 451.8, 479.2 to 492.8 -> 1.55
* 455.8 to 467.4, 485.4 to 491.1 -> 1.45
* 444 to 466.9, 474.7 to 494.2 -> 1.40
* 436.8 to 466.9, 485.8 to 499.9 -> 1.58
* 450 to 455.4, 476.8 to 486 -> 1.35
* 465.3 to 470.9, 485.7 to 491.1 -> 1.43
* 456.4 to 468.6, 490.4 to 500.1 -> 1.47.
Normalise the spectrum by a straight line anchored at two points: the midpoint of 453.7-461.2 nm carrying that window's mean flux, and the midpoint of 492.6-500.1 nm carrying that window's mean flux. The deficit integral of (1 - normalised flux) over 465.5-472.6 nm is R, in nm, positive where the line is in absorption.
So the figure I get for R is 0.72 nm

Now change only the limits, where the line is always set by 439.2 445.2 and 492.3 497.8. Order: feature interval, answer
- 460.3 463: 0.106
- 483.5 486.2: 0.011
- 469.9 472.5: 0.228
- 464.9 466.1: 0.092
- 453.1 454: 0.071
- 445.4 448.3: 0.135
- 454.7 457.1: 0.050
